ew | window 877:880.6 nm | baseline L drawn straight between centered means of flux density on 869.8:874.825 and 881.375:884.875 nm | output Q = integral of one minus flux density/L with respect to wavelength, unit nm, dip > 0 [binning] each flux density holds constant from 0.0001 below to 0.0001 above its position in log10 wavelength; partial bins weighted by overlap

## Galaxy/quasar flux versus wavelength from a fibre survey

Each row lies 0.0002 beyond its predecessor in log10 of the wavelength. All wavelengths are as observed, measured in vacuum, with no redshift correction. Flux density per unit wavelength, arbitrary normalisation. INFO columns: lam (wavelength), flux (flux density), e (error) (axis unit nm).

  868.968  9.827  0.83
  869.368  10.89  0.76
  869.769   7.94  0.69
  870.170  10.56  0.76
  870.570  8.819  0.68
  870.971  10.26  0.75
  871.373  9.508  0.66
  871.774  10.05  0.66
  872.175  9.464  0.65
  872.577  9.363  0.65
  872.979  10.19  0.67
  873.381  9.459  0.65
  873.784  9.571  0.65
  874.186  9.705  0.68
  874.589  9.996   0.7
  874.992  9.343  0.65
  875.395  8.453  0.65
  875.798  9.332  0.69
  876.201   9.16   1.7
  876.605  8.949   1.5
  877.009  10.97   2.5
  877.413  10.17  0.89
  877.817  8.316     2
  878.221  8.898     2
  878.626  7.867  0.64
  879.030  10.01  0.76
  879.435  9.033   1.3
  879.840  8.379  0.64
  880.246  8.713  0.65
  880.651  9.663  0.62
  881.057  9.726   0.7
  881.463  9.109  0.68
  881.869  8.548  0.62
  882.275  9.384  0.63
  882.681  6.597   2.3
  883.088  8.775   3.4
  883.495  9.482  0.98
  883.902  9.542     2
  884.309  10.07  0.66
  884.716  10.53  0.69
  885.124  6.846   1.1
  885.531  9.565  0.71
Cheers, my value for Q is 0.10 nm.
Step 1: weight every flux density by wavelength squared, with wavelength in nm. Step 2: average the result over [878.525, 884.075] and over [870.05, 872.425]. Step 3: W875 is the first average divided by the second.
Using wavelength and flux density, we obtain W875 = 0.94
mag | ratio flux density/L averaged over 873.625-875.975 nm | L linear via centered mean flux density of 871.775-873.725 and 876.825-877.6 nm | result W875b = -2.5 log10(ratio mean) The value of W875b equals 0.07 mag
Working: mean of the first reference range 9.66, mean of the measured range 9.4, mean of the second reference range 10.6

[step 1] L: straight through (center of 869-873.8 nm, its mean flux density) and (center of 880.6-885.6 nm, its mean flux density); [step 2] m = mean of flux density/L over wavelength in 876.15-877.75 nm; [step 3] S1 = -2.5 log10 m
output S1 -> -0.04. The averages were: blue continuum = 9.68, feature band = 9.74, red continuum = 9.03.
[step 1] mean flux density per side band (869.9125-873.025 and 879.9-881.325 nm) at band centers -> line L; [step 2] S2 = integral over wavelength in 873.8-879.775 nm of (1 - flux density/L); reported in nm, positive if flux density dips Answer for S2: 0.10 nm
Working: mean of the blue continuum 9.72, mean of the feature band 9.29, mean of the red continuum 9.25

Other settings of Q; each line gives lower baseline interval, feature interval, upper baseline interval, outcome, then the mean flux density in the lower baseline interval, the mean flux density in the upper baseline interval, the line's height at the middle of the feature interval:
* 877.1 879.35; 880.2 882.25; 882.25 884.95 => -0.01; 9.15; 9.16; 9.15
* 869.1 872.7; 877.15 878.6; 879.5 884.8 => 0.04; 9.66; 9.08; 9.3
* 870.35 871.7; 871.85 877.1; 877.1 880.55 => -0.10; 9.6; 9.01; 9.34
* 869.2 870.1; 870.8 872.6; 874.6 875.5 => -0.07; 9.52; 9.18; 9.39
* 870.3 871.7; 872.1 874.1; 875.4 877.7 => 0.00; 9.63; 9.56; 9.6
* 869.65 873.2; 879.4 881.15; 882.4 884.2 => -0.03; 9.61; 8.71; 8.94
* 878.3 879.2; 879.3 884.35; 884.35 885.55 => 0.00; 8.9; 9.04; 8.97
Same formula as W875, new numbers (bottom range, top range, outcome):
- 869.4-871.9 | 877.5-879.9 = 0.94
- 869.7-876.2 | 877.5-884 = 0.95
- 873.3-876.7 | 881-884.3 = 0.97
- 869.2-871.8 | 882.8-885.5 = 0.98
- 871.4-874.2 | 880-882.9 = 0.93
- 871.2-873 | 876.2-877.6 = 1.03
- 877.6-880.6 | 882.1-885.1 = 1.04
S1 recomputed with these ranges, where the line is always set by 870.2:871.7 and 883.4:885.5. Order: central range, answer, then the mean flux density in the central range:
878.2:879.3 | 0.063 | 8.94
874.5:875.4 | 0.027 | 9.35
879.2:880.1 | 0.084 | 8.75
